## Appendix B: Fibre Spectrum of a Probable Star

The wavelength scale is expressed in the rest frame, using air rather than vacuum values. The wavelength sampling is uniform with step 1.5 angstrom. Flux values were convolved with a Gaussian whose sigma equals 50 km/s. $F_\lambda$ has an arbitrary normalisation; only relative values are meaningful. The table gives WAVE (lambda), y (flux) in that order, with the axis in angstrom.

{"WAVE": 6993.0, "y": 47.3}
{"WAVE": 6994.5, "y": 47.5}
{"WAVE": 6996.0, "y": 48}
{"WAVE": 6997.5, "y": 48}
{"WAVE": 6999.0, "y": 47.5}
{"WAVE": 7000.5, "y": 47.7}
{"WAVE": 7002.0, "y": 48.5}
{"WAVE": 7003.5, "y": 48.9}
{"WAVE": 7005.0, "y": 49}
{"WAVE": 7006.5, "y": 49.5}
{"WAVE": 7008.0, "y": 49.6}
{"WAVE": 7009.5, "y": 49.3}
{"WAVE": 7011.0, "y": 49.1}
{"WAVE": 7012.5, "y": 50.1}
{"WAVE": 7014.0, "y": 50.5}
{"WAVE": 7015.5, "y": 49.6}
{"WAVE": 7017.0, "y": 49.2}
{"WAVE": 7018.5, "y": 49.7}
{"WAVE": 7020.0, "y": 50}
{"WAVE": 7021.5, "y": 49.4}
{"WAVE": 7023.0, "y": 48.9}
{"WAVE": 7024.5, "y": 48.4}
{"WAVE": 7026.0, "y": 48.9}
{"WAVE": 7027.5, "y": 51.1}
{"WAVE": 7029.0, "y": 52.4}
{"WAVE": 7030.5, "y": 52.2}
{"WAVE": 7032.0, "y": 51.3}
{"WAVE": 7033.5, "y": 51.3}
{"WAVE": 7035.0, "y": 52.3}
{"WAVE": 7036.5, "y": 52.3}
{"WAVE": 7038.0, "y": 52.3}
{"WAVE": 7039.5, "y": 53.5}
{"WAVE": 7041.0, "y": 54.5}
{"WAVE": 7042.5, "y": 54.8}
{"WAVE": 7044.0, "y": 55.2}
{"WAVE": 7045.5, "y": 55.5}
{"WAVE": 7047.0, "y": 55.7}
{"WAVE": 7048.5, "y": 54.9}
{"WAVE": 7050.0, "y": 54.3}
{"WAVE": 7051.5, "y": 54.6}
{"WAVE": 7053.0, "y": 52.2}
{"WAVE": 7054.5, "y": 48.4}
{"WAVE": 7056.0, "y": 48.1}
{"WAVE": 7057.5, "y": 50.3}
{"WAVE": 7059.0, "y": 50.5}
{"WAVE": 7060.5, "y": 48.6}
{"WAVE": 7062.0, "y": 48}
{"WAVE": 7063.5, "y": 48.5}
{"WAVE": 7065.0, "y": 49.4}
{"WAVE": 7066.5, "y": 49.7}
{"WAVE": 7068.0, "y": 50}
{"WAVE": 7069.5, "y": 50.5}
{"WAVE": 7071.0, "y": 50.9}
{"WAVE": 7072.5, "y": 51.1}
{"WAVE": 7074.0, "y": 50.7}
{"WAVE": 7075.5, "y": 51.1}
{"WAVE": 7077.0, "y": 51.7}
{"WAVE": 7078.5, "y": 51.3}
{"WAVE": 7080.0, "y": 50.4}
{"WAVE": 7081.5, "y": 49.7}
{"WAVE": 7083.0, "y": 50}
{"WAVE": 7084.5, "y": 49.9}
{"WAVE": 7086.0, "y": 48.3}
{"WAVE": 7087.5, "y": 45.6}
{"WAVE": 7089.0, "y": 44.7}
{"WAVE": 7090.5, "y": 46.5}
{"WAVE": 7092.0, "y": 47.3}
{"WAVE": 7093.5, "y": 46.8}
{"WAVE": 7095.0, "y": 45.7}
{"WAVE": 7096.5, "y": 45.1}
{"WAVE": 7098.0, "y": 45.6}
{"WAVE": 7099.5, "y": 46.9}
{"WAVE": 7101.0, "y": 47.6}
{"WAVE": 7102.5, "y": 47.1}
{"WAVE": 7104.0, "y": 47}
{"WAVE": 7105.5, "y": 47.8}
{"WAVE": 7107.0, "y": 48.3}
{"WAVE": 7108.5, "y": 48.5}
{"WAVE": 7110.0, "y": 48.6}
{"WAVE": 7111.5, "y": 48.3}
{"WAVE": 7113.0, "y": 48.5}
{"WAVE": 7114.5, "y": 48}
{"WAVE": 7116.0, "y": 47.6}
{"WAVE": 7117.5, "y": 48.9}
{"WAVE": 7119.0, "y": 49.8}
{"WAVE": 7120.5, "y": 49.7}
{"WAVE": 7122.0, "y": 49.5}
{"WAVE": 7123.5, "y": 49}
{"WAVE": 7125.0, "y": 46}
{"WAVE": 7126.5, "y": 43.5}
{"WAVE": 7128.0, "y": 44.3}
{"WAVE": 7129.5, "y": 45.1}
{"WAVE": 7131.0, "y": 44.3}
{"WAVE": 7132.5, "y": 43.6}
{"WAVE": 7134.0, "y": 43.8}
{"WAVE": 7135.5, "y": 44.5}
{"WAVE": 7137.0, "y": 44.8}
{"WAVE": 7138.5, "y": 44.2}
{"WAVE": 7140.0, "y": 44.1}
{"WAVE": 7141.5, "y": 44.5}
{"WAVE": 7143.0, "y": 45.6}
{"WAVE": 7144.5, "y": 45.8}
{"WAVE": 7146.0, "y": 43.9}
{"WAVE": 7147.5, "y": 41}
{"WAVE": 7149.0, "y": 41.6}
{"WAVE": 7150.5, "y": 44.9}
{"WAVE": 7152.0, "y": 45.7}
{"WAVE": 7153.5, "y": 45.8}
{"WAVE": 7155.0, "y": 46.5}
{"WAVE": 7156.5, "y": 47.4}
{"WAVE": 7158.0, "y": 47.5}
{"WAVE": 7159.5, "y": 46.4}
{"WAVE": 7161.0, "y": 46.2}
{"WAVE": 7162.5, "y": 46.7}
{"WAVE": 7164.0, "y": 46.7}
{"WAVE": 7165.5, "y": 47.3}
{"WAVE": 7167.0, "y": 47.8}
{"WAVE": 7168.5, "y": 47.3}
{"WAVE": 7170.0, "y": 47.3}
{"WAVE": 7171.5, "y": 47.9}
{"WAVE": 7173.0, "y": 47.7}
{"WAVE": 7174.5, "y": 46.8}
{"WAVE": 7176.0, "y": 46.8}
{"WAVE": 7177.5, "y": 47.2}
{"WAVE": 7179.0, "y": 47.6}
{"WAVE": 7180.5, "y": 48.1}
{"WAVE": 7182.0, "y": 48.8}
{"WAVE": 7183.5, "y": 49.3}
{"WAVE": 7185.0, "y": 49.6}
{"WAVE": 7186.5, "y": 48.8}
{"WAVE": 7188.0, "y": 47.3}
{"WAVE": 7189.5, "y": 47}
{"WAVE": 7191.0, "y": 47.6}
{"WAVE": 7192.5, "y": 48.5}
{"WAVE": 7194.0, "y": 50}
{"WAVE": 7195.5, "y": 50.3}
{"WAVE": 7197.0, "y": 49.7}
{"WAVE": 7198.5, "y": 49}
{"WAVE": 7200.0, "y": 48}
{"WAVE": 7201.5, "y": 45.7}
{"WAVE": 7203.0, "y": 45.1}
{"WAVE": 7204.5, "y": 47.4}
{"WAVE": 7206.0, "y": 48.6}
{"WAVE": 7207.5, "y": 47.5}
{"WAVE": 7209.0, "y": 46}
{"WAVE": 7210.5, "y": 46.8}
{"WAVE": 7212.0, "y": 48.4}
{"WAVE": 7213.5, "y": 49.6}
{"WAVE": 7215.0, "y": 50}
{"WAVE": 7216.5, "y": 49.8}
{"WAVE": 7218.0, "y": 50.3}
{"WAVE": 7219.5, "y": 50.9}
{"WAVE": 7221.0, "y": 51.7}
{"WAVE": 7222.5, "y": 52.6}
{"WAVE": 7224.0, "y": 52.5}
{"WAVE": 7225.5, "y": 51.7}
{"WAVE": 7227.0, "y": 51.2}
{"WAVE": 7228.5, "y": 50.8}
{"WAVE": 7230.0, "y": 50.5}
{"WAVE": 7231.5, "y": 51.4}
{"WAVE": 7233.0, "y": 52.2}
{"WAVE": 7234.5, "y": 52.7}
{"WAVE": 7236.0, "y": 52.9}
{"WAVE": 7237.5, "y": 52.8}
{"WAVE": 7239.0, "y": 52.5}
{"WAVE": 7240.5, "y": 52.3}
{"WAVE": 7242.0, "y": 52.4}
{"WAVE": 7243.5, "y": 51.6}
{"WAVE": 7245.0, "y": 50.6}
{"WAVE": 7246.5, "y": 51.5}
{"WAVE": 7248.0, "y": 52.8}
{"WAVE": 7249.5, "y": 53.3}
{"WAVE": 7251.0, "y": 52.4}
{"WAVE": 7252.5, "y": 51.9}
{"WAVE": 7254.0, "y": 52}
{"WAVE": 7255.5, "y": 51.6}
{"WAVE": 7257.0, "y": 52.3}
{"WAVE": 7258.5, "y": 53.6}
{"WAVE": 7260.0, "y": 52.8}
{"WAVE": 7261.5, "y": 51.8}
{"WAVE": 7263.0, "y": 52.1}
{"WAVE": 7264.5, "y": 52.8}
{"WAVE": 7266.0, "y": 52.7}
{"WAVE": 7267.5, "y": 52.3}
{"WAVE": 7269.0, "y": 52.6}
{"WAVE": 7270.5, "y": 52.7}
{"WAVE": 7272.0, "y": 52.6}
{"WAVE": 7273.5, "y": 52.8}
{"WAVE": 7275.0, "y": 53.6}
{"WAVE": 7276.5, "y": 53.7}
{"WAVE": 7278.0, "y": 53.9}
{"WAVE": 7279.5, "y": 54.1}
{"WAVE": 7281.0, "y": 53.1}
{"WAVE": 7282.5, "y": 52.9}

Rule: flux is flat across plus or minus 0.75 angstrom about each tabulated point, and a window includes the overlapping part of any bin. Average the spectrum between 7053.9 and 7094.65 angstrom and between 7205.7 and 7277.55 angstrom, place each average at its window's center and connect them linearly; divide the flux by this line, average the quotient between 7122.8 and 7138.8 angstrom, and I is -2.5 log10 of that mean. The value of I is 0.12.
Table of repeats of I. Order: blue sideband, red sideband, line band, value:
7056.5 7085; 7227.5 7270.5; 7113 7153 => 0.118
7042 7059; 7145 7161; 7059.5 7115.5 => 0.036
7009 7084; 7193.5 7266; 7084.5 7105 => 0.097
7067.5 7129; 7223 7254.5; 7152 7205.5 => 0.062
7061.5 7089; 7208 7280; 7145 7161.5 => 0.125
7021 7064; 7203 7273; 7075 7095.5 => 0.067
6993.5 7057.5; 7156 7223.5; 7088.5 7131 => 0.051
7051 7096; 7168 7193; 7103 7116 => 0.017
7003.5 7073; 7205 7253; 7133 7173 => 0.121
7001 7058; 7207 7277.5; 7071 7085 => 0.013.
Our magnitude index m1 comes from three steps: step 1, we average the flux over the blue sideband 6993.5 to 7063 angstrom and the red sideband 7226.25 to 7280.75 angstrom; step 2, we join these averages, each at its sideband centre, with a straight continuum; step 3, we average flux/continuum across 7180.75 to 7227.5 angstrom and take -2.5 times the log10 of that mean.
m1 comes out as 0.06 mag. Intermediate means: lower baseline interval 50.7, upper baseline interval 52.4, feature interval 49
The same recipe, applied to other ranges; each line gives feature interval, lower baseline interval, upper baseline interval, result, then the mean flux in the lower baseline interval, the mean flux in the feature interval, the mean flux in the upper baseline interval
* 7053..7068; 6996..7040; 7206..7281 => 0.02 mag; 50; 49.3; 51.7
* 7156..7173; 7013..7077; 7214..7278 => 0.10 mag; 51.2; 47.2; 52.1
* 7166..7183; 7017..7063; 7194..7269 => 0.08 mag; 51.6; 47.6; 50.9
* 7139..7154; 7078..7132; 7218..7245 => 0.11 mag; 47.5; 44.3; 51.8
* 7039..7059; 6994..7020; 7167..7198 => -0.09 mag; 49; 53.1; 48.2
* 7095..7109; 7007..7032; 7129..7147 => -0.02 mag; 49.9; 47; 44.5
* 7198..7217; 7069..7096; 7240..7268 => 0.08 mag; 49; 47.8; 52.3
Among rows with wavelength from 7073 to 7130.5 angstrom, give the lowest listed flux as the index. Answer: 43.5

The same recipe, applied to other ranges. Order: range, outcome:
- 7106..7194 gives 41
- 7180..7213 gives 45.1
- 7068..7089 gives 44.7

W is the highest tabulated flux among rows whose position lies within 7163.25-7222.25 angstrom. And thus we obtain 51.7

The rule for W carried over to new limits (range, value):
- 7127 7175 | 47.9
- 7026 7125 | 55.7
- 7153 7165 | 47.5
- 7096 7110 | 48.6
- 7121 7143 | 49.5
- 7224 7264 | 53.6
